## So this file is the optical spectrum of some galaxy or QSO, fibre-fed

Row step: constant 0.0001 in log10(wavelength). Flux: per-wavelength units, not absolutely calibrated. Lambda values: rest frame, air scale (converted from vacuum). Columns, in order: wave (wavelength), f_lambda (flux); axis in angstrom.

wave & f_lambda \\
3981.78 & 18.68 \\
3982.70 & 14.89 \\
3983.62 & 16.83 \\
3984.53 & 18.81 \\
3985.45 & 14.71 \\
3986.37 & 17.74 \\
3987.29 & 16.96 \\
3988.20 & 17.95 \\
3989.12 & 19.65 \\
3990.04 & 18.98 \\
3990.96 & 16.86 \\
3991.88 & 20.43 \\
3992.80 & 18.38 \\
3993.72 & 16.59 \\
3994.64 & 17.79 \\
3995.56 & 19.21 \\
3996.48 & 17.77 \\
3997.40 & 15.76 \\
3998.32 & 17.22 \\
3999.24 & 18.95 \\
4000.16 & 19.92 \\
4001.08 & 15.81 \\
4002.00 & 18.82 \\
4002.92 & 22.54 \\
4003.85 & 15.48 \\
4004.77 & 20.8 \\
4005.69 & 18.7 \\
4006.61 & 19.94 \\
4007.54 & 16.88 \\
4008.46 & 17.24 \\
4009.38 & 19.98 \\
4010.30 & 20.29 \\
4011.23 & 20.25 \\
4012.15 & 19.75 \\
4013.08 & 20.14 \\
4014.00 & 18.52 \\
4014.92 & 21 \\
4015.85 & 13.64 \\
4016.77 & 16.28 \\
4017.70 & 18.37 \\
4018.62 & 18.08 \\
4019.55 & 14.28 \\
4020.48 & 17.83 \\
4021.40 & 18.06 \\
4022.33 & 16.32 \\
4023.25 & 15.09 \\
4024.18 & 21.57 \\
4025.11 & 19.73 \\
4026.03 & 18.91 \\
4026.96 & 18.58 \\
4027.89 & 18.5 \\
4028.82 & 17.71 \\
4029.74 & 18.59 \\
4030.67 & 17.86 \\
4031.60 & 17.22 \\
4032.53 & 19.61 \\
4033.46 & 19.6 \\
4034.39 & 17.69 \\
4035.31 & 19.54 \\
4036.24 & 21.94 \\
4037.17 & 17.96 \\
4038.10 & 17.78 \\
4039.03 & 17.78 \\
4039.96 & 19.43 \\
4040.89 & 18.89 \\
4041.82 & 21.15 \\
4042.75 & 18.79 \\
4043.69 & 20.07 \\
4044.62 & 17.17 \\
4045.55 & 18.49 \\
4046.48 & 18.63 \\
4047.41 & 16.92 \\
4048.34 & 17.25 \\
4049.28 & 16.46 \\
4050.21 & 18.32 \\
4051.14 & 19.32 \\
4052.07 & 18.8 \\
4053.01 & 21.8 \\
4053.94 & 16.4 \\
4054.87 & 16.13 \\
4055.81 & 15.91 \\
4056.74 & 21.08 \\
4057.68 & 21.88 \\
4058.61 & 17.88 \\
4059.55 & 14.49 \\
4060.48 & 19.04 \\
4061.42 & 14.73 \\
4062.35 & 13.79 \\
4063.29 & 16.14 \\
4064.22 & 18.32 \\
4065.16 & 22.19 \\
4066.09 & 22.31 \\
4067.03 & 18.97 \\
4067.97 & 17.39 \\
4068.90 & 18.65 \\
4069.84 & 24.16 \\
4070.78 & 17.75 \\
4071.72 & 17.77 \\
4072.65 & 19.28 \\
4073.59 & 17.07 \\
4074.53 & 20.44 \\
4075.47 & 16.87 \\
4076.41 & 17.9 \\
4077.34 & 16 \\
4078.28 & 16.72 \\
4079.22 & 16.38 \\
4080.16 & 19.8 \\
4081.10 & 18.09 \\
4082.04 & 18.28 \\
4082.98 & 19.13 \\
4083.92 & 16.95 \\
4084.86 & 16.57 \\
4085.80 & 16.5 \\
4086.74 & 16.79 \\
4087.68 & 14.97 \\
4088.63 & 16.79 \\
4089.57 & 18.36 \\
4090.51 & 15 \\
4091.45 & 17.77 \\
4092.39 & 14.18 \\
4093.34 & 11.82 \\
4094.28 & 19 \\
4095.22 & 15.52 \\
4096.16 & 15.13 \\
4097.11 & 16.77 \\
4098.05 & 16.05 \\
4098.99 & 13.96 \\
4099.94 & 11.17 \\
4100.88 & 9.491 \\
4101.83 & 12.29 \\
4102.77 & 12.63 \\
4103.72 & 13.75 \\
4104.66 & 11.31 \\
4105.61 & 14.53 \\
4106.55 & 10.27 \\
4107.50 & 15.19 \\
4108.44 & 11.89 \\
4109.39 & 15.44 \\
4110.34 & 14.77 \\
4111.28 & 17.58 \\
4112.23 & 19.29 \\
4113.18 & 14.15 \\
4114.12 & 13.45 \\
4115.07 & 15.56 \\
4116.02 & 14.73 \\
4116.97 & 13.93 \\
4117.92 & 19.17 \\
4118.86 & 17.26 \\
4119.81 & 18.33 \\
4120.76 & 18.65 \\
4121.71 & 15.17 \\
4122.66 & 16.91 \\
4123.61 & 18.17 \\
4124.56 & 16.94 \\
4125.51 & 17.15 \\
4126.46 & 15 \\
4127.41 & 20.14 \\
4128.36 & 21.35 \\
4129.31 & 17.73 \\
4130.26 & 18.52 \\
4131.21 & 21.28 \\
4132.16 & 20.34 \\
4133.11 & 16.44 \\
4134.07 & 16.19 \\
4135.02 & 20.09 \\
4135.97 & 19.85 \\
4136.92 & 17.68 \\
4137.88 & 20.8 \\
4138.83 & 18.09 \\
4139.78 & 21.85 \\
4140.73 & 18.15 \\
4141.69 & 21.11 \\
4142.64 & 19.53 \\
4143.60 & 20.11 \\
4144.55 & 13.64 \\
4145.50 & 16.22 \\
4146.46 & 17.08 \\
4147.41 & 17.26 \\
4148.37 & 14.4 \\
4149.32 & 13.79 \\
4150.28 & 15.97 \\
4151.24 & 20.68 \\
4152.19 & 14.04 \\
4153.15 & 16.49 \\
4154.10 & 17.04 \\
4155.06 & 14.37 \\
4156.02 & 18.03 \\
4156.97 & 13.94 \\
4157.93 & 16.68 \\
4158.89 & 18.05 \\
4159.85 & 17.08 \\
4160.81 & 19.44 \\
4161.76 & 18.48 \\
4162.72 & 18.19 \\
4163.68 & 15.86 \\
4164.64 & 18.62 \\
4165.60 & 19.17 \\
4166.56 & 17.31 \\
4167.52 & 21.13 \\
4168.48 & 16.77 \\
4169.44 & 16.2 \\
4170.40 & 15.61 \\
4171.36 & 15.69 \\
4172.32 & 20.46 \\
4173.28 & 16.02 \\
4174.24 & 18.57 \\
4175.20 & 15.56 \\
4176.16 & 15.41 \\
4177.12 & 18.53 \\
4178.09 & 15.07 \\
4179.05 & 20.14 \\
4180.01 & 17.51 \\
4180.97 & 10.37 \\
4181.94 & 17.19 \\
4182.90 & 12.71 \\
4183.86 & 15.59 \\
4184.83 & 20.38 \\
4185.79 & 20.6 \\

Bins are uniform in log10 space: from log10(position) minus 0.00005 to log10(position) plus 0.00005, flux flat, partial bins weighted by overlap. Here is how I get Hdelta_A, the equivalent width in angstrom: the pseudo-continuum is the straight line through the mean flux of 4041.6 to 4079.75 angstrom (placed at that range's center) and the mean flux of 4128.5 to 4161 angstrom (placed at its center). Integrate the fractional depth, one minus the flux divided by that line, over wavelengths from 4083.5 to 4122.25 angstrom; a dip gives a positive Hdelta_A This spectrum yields 6.1 angstrom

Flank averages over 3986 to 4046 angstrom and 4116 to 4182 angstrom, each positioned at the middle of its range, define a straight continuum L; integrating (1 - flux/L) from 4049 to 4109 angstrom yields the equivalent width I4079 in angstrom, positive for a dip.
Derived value 4.3 angstrom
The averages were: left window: 18.4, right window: 17.5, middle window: 16.7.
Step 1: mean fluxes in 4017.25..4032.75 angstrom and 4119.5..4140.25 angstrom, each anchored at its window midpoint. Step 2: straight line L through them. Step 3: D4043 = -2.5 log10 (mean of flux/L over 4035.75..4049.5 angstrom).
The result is -0.03 mag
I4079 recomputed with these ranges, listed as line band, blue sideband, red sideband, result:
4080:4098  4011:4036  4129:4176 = 1.3 angstrom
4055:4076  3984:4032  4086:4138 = -1.7 angstrom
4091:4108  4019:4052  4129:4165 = 3.8 angstrom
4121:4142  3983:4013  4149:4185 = -1.7 angstrom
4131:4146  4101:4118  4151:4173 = -2.7 angstrom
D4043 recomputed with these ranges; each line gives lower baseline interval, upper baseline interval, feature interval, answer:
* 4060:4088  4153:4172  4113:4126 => 0.07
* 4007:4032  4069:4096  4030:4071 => -0.05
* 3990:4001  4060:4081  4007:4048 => -0.02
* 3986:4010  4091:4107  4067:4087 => -0.21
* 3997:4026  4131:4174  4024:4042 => -0.04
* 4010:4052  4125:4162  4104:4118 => 0.22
